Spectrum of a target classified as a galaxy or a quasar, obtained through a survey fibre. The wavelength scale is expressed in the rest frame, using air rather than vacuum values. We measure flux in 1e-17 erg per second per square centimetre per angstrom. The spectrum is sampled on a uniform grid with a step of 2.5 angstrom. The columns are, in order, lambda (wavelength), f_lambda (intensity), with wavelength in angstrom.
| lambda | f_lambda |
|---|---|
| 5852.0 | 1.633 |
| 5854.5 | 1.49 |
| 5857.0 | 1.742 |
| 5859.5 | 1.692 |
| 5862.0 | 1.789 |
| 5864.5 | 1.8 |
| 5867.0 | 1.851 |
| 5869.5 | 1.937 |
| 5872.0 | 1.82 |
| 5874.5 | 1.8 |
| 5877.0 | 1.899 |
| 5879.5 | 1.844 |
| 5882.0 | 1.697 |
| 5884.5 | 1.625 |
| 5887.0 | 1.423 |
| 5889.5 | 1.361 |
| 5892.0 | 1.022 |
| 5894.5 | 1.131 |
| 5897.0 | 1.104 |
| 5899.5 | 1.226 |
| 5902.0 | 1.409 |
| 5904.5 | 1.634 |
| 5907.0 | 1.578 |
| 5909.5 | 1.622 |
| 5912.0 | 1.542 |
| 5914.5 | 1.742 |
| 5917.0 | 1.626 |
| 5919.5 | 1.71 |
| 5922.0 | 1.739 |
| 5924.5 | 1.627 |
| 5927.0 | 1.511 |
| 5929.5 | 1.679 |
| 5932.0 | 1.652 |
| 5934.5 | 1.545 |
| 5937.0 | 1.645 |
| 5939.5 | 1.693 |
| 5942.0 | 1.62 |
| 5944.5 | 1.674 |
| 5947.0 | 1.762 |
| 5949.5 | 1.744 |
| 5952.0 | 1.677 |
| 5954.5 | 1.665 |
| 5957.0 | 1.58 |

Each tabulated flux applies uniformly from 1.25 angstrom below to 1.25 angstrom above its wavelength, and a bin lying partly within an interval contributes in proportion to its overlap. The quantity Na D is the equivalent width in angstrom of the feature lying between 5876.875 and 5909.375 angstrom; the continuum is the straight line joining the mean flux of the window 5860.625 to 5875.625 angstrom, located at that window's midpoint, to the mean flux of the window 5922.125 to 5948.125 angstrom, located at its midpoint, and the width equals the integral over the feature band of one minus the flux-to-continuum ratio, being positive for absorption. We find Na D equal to 5.8 angstrom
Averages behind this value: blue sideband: 1.83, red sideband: 1.64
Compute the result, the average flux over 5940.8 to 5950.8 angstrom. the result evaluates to 1.7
